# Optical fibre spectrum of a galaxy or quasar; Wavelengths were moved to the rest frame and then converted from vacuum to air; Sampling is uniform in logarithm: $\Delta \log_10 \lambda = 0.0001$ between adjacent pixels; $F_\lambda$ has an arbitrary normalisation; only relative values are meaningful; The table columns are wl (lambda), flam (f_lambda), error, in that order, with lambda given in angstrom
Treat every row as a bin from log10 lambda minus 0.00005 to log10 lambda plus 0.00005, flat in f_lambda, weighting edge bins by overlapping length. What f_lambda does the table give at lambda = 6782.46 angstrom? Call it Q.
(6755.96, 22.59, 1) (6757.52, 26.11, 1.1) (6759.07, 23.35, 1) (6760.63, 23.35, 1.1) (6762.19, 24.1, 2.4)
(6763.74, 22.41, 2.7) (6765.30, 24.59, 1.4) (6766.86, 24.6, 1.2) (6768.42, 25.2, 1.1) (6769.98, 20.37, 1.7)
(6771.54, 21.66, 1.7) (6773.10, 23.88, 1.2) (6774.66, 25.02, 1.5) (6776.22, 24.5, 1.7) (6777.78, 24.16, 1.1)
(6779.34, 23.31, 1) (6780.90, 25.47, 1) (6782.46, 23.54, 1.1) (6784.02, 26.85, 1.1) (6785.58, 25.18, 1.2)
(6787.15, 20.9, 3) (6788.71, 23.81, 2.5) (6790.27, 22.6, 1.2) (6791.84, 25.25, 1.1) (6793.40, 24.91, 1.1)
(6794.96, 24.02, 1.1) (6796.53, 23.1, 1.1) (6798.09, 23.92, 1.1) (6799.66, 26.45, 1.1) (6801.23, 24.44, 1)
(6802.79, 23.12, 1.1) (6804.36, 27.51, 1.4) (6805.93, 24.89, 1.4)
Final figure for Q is 23.54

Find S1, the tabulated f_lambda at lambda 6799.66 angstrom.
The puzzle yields 26.45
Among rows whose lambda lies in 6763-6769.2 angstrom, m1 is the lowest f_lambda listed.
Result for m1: 22.41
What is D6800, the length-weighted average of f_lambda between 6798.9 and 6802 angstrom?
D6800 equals 25.4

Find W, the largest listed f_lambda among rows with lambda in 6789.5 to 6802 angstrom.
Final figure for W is 26.45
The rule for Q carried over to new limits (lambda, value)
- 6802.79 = 23.12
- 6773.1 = 23.88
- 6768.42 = 25.2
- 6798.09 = 23.92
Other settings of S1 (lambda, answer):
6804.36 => 27.51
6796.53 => 23.1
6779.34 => 23.31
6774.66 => 25.02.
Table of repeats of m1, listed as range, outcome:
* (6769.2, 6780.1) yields 20.37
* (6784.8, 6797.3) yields 20.9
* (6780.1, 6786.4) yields 23.54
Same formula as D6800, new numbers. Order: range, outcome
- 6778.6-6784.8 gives 24.8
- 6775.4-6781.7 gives 24.4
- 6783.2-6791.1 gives 23.9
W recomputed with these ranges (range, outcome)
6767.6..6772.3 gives 25.2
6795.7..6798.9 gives 23.92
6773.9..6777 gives 25.02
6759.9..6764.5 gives 24.1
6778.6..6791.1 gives 26.85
